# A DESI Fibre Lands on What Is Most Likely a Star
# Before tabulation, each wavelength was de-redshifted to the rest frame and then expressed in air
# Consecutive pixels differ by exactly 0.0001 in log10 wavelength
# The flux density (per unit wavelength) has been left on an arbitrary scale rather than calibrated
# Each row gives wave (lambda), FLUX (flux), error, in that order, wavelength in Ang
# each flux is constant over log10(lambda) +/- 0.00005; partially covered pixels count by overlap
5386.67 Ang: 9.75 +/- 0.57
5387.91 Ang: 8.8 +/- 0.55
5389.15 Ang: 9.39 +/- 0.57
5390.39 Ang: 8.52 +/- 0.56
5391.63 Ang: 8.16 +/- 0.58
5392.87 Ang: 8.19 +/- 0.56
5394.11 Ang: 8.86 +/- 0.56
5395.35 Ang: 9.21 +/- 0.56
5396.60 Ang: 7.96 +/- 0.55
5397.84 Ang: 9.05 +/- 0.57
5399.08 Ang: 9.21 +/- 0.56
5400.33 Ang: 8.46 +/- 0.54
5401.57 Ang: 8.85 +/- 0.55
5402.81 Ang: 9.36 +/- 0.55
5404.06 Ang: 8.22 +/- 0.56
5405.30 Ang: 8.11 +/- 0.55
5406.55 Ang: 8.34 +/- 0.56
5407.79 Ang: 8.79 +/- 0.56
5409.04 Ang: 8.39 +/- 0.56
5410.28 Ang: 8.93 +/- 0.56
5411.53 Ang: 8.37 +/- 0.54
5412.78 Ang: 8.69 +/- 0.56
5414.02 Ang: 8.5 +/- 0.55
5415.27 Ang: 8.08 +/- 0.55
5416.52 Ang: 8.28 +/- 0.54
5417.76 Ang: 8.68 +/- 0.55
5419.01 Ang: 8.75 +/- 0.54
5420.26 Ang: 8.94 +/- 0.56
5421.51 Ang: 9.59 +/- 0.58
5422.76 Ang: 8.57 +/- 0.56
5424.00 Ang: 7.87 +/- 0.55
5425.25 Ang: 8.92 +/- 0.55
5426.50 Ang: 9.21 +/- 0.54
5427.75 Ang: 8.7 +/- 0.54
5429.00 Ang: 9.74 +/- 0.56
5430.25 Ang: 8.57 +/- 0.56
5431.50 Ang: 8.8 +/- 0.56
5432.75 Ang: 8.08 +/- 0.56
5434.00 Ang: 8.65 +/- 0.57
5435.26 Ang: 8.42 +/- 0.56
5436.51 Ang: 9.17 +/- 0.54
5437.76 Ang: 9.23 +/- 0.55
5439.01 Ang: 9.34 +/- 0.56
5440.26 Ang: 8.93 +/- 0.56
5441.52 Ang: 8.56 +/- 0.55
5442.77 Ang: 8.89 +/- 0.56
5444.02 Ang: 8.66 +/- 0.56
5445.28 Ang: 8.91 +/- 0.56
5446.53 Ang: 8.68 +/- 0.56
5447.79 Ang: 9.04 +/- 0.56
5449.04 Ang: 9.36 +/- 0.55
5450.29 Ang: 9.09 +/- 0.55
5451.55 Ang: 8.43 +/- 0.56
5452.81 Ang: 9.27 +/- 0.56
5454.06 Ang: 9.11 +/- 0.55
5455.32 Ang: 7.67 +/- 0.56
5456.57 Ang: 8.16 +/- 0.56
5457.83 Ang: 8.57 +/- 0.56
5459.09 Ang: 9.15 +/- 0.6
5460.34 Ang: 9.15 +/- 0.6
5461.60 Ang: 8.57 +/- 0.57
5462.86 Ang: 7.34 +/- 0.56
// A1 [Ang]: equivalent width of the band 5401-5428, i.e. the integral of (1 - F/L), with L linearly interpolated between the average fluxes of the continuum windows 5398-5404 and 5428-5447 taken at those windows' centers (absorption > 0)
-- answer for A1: 0.7 Ang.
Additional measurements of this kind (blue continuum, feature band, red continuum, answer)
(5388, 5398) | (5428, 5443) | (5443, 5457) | -0.20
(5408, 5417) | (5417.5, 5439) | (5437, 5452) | -0.33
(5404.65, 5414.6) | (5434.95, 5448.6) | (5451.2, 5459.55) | -0.52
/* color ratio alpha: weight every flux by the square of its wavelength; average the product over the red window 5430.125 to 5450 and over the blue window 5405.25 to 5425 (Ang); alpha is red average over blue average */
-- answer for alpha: 1.04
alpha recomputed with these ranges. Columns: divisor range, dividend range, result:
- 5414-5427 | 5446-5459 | 1.02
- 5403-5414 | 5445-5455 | 1.07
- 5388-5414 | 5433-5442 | 1.04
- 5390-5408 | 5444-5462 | 1.04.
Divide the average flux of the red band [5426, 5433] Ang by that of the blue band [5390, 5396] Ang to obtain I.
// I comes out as 1.0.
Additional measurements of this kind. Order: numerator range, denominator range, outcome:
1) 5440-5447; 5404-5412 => 1.03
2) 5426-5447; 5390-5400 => 1.02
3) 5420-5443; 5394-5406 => 1.02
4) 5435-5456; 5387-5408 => 1.02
